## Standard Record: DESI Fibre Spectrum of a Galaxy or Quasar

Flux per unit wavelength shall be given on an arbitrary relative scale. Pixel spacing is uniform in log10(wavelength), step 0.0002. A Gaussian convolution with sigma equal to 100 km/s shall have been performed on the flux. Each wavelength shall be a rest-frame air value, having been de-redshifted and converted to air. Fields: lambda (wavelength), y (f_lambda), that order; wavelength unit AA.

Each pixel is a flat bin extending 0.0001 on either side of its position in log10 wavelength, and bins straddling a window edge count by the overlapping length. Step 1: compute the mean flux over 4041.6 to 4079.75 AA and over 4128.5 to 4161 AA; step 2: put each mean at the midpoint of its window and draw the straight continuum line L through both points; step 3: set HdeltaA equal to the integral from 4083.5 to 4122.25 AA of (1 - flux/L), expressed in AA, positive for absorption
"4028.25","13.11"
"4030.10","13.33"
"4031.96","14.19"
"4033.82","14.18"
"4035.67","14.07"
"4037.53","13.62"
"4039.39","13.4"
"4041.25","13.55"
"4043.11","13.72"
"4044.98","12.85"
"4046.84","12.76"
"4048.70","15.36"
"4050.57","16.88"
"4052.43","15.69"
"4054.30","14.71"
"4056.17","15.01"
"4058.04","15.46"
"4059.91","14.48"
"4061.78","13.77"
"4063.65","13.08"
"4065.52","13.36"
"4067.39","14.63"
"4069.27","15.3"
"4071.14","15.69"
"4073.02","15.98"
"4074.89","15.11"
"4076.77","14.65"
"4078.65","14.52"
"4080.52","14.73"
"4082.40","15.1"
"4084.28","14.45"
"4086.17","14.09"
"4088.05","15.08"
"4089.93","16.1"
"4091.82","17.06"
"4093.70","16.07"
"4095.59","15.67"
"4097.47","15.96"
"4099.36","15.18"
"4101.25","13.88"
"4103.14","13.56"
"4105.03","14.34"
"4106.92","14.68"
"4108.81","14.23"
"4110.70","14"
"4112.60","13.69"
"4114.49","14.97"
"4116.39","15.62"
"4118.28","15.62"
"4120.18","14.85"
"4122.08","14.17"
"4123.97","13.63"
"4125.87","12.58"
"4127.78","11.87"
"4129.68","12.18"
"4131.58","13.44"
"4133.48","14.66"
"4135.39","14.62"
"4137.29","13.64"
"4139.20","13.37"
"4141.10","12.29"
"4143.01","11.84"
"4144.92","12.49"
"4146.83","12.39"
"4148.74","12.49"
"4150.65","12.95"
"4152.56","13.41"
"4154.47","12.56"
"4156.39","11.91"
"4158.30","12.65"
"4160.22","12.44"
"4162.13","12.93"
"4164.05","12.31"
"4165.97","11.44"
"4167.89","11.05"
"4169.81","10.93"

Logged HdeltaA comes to -3.3 AA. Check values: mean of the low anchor 14.6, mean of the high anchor 12.9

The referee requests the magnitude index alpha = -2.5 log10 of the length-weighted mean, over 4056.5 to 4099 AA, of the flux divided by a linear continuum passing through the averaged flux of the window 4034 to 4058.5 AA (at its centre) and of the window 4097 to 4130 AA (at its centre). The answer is -0.06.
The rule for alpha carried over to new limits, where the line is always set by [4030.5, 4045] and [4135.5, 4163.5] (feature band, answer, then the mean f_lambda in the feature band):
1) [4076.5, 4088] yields -0.10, 14.6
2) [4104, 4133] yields -0.08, 14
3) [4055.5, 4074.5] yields -0.09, 14.7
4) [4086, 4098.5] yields -0.19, 15.8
